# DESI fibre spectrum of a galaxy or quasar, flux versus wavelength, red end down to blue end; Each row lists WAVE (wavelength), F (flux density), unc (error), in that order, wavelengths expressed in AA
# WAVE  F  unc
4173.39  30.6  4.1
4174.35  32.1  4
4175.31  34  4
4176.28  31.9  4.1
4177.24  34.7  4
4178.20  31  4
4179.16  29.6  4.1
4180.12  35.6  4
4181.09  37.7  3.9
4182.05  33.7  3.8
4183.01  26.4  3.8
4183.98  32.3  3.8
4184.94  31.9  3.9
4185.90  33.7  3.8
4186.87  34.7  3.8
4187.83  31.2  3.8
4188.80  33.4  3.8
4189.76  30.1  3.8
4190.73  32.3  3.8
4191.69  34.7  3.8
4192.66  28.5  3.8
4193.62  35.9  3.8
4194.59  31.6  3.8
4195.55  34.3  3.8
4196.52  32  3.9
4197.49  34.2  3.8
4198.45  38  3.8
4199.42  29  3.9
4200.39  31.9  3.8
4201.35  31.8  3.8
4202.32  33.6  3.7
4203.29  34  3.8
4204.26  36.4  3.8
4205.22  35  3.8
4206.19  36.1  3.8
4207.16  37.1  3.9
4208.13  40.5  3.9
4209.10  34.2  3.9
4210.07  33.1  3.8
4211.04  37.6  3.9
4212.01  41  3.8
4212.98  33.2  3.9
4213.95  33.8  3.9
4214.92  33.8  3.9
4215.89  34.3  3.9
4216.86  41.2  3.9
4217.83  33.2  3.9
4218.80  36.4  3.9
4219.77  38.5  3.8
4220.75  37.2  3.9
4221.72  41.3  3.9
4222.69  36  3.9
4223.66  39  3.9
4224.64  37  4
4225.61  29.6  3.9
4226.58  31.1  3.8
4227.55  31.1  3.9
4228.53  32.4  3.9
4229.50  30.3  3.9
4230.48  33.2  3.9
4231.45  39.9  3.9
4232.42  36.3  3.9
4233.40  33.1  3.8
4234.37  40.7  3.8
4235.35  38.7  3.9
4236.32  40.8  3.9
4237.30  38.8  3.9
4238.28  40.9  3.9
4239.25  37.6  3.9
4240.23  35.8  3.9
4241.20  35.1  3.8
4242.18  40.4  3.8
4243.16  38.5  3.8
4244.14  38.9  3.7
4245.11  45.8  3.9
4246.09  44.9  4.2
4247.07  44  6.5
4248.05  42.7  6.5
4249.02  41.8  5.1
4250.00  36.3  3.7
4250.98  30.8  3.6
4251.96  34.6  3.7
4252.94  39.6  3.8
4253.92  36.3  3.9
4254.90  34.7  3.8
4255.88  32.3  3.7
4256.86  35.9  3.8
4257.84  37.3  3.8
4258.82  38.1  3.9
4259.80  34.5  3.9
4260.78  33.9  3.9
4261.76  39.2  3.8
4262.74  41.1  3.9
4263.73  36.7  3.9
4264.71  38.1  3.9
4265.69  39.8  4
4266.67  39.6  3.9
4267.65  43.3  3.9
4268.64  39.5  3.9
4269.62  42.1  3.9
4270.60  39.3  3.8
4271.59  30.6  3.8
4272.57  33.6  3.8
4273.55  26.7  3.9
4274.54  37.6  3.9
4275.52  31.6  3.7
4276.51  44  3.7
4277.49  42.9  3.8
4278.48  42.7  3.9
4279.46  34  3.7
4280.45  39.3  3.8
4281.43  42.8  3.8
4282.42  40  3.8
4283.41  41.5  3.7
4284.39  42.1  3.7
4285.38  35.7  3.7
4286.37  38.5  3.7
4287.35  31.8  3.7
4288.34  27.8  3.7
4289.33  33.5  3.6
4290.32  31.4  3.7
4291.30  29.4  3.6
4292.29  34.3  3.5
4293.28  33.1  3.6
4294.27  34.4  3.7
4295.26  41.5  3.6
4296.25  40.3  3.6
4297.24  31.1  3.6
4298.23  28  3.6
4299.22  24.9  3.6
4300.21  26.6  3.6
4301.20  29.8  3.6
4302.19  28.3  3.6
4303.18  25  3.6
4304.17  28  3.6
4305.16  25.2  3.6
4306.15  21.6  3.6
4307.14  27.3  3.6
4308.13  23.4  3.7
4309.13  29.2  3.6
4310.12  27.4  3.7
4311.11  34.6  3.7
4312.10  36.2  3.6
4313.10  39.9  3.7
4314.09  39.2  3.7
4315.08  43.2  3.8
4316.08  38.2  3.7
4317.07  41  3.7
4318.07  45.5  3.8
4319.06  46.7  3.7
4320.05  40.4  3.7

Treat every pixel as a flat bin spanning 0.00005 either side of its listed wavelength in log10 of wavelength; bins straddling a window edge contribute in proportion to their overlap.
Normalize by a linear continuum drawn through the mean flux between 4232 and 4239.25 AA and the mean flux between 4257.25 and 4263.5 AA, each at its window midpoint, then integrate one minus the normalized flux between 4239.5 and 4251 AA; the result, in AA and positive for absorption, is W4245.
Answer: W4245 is -0.6 AA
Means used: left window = 38.4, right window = 37.3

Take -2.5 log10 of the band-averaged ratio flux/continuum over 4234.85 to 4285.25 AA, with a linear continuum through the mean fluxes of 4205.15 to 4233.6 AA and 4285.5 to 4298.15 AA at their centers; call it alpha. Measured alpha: -0.11 mag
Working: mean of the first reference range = 35.6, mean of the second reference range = 33.8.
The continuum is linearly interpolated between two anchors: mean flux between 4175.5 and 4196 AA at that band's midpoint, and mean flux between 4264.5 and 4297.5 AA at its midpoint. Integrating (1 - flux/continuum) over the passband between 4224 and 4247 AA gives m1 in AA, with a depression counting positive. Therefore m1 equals -1.5 AA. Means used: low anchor 32.6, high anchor 36.9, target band 37.1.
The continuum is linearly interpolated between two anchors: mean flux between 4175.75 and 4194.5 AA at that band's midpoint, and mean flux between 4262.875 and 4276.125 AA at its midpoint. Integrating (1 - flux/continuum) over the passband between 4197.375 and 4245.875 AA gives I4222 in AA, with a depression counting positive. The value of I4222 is -2.4 AA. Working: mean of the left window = 32.6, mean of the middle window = 36.2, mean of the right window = 37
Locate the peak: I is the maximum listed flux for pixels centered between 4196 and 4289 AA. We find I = 45.8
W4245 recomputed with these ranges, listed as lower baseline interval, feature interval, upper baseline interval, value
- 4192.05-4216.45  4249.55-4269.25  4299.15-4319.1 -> -2.2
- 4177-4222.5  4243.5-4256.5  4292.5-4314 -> -2.5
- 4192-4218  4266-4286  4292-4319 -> -3.1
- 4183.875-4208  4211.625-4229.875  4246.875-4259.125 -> -0.1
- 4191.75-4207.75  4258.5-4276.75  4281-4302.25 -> -1.8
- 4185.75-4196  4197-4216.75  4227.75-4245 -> -0.4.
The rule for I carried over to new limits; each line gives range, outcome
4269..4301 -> 44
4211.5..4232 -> 41.3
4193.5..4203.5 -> 38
